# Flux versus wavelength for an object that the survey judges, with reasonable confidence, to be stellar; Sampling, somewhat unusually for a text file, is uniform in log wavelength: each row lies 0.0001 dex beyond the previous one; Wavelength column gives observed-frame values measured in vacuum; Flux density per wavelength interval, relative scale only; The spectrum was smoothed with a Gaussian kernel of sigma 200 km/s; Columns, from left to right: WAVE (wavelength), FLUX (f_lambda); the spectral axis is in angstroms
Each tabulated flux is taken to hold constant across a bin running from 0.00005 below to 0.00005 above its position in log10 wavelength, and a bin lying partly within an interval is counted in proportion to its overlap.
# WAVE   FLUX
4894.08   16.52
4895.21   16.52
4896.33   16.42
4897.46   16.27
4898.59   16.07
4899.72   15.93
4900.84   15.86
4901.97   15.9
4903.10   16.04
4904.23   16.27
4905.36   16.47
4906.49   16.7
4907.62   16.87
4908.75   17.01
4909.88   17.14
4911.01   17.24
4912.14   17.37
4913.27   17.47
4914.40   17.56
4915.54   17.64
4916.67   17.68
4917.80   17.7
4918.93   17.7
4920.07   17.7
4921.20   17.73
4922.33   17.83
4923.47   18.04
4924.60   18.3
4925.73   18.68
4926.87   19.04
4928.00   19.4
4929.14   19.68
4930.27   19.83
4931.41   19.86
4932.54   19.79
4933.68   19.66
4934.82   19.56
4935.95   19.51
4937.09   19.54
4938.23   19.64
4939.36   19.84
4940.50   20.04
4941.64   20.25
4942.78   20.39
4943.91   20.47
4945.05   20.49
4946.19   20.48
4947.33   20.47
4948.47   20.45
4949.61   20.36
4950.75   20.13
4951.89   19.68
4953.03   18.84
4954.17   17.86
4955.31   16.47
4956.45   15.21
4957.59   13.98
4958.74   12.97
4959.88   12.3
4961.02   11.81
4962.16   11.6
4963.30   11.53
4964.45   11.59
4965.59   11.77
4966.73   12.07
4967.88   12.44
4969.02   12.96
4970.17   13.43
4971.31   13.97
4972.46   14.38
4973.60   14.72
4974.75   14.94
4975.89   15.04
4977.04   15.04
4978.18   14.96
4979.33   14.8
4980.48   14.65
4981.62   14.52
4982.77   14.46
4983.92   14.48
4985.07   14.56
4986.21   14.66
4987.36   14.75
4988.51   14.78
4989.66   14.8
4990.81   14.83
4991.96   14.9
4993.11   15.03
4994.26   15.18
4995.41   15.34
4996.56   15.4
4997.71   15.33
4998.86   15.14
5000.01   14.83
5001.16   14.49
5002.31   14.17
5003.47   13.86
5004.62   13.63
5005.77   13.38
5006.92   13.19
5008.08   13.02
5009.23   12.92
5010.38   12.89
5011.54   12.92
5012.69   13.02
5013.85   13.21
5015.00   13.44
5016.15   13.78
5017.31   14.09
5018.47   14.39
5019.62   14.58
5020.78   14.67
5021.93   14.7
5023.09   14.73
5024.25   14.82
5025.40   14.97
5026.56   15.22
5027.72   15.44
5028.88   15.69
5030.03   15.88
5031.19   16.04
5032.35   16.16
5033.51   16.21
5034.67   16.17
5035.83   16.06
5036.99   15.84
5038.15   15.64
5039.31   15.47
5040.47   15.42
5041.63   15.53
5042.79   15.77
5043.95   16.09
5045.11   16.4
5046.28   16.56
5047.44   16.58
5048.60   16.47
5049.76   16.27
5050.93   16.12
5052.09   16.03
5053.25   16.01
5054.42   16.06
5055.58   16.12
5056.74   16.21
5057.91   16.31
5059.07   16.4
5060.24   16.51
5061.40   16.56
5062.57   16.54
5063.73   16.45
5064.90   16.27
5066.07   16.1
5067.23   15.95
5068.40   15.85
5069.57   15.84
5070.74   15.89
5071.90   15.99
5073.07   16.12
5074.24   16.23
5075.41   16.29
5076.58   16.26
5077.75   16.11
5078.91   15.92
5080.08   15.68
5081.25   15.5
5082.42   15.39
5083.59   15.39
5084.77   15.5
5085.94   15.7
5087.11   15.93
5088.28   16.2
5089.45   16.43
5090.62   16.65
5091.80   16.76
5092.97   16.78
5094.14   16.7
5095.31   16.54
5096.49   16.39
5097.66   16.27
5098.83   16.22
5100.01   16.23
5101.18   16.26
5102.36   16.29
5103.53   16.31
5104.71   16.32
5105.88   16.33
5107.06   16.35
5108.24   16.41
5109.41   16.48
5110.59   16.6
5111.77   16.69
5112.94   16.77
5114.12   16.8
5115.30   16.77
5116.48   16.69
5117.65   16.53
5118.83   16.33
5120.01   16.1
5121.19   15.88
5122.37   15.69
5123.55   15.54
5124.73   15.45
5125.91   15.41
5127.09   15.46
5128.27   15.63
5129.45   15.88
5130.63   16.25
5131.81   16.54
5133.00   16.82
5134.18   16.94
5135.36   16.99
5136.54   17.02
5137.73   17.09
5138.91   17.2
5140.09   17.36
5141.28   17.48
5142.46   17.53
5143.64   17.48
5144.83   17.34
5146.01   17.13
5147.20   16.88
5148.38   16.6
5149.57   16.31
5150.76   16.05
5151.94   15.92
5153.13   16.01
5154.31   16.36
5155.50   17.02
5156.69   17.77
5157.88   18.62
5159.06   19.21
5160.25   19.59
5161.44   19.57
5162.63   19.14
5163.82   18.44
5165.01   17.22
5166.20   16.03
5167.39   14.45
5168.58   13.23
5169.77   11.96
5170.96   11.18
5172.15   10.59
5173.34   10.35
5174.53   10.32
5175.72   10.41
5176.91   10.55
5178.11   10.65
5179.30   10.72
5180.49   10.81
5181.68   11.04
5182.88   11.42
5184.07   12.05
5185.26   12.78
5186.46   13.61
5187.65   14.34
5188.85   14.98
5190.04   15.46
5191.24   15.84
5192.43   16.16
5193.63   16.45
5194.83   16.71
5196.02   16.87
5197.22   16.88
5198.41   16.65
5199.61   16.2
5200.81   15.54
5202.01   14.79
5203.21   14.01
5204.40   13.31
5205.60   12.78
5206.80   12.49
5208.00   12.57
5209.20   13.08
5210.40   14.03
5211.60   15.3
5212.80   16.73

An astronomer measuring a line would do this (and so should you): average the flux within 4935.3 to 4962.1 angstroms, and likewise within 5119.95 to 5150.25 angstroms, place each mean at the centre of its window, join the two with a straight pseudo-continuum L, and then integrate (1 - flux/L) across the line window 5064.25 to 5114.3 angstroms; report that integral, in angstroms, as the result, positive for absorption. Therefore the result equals 2.2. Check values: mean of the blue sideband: 18.2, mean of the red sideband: 16.5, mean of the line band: 16.2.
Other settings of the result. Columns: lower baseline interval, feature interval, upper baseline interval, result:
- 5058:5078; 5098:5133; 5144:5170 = 0.8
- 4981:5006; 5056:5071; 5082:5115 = -0.4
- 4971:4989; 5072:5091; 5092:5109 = 0.2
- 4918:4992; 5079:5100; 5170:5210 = -1.9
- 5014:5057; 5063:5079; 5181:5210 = -0.9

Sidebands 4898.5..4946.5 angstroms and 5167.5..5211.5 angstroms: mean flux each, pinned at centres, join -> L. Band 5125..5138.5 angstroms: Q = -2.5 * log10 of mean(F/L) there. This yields -0.13 mag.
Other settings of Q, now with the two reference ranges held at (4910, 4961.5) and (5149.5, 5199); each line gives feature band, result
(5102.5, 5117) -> -0.055 mag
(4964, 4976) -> 0.315 mag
